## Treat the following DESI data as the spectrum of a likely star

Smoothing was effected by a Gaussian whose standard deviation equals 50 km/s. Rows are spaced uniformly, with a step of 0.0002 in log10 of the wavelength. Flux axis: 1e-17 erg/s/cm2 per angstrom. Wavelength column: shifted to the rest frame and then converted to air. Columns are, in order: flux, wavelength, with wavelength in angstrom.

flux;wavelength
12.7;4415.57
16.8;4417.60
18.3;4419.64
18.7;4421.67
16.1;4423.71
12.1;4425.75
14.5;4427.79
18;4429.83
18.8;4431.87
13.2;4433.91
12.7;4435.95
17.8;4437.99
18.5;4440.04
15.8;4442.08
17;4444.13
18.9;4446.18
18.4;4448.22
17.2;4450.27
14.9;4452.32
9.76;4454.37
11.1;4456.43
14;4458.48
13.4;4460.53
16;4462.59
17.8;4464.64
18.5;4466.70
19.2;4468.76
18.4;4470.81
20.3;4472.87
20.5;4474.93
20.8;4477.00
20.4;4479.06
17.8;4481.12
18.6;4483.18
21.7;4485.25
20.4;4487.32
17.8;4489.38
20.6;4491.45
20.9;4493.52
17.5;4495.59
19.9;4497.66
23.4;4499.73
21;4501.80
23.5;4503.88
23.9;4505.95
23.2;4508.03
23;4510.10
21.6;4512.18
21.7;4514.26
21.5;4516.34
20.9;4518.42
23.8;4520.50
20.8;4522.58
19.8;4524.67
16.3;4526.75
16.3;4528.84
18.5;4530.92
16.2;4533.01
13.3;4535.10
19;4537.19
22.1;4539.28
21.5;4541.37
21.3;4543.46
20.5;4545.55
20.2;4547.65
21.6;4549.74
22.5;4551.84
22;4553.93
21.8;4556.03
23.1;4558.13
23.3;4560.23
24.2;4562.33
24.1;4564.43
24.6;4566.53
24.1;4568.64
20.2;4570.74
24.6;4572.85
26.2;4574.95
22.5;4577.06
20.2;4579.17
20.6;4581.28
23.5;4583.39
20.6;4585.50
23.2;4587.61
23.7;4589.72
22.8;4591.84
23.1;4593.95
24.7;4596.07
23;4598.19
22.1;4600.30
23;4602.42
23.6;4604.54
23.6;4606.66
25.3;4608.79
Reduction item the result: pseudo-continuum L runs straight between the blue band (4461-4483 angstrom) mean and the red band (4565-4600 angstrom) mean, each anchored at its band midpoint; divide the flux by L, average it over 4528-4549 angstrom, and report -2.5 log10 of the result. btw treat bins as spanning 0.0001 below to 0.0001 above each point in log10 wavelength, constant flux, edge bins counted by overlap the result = 0.13 mag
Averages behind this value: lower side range 18.8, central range 19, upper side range 23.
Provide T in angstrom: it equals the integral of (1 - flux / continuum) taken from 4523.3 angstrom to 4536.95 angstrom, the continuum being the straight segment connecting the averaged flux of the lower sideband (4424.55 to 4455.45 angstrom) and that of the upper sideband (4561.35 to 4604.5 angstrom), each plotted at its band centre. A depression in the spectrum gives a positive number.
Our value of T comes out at 2.3 angstrom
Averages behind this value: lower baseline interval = 15.8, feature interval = 17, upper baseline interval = 23.1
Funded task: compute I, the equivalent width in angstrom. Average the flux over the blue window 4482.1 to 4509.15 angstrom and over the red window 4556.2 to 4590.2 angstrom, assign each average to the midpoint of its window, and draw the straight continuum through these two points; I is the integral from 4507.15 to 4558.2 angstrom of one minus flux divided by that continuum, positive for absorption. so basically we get 3.5 angstrom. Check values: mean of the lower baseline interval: 21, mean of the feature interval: 20.4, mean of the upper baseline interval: 23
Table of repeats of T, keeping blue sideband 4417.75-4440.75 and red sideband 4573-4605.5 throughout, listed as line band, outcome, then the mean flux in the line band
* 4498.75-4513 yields -2.49 angstrom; 22.8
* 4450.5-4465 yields 2.98 angstrom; 13.9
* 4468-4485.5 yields -1.40 angstrom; 19.7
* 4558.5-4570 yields -1.07 angstrom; 23.9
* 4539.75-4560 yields -0.41 angstrom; 21.7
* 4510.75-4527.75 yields -0.76 angstrom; 20.9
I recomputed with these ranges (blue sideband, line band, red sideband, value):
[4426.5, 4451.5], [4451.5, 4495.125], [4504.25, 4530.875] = 2.1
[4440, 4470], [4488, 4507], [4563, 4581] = -2.4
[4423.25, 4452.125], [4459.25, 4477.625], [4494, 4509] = 0.7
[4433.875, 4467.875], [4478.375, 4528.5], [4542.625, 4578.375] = -4.6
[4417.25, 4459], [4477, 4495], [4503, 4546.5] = -1.4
